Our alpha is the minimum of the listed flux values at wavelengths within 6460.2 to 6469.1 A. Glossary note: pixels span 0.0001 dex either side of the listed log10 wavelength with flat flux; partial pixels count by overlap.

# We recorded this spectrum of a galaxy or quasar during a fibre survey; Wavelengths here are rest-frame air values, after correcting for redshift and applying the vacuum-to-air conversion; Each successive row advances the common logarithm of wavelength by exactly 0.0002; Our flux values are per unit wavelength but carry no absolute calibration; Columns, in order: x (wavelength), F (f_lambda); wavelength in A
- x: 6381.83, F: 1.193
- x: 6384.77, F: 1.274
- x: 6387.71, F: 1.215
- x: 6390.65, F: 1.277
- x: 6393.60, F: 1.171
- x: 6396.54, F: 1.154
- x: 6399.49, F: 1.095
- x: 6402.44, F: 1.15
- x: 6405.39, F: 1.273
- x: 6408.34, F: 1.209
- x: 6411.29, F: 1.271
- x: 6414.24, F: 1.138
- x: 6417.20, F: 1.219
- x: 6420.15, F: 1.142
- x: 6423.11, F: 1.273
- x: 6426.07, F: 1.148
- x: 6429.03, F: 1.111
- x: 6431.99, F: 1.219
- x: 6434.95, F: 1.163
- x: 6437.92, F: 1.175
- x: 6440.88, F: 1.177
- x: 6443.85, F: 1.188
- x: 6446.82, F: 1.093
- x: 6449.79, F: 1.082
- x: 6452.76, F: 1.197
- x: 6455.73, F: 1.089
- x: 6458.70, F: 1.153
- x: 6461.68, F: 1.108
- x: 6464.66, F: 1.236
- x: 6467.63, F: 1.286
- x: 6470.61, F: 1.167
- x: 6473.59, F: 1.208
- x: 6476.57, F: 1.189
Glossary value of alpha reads 1.108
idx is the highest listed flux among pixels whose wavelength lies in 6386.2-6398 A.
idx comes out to 1.277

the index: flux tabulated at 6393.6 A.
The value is 1.171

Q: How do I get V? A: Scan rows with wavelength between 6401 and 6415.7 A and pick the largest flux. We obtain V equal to 1.273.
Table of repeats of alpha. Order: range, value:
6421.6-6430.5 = 1.111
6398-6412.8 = 1.095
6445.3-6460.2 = 1.082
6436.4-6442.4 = 1.175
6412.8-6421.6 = 1.138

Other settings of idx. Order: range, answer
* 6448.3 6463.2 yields 1.197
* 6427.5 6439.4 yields 1.219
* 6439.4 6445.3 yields 1.188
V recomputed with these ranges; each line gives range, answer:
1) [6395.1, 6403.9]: 1.154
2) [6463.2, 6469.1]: 1.286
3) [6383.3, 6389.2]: 1.274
